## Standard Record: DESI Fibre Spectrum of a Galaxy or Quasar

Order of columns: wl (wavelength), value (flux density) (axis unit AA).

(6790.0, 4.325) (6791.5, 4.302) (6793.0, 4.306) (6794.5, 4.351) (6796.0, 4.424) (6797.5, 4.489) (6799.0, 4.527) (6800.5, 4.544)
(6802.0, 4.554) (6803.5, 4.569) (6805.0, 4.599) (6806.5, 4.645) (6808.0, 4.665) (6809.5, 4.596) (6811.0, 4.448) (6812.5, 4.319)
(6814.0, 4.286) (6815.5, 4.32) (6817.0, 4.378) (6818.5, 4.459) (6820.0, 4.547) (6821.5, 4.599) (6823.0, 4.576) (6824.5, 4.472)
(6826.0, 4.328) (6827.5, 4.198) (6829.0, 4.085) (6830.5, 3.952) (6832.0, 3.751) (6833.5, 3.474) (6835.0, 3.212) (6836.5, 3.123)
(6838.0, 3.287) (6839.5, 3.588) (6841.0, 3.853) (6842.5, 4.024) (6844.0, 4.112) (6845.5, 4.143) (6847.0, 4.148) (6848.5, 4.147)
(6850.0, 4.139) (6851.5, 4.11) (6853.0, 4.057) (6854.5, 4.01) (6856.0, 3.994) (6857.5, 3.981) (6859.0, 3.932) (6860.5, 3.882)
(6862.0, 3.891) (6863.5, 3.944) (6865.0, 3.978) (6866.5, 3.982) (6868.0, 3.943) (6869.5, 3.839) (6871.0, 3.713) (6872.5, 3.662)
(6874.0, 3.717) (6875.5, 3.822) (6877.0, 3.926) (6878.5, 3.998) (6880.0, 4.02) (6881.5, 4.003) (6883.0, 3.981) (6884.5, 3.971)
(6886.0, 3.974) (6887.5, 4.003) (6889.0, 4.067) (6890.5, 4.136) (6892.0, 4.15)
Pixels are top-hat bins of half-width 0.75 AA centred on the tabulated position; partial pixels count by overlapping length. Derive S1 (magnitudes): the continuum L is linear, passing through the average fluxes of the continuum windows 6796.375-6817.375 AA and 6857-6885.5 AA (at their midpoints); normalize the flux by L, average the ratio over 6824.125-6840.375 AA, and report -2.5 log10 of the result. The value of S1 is 0.139 mag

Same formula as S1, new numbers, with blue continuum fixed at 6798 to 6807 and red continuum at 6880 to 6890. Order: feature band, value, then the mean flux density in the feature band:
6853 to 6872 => 0.063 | 3.93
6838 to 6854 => 0.072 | 4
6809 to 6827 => 0.006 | 4.44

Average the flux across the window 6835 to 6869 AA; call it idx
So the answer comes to 3.91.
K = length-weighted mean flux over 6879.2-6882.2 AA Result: 4.01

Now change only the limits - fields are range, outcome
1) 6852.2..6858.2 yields 4.01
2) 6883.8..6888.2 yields 3.98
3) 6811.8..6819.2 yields 4.35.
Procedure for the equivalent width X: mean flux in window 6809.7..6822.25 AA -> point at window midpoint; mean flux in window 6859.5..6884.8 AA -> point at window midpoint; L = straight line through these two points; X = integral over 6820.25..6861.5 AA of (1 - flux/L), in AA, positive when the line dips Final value 2.12 AA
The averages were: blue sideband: 4.43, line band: 3.98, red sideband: 3.9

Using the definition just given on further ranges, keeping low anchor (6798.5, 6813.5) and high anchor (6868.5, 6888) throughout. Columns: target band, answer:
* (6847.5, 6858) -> 0.1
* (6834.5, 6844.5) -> 1.5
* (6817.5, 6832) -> 0.2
